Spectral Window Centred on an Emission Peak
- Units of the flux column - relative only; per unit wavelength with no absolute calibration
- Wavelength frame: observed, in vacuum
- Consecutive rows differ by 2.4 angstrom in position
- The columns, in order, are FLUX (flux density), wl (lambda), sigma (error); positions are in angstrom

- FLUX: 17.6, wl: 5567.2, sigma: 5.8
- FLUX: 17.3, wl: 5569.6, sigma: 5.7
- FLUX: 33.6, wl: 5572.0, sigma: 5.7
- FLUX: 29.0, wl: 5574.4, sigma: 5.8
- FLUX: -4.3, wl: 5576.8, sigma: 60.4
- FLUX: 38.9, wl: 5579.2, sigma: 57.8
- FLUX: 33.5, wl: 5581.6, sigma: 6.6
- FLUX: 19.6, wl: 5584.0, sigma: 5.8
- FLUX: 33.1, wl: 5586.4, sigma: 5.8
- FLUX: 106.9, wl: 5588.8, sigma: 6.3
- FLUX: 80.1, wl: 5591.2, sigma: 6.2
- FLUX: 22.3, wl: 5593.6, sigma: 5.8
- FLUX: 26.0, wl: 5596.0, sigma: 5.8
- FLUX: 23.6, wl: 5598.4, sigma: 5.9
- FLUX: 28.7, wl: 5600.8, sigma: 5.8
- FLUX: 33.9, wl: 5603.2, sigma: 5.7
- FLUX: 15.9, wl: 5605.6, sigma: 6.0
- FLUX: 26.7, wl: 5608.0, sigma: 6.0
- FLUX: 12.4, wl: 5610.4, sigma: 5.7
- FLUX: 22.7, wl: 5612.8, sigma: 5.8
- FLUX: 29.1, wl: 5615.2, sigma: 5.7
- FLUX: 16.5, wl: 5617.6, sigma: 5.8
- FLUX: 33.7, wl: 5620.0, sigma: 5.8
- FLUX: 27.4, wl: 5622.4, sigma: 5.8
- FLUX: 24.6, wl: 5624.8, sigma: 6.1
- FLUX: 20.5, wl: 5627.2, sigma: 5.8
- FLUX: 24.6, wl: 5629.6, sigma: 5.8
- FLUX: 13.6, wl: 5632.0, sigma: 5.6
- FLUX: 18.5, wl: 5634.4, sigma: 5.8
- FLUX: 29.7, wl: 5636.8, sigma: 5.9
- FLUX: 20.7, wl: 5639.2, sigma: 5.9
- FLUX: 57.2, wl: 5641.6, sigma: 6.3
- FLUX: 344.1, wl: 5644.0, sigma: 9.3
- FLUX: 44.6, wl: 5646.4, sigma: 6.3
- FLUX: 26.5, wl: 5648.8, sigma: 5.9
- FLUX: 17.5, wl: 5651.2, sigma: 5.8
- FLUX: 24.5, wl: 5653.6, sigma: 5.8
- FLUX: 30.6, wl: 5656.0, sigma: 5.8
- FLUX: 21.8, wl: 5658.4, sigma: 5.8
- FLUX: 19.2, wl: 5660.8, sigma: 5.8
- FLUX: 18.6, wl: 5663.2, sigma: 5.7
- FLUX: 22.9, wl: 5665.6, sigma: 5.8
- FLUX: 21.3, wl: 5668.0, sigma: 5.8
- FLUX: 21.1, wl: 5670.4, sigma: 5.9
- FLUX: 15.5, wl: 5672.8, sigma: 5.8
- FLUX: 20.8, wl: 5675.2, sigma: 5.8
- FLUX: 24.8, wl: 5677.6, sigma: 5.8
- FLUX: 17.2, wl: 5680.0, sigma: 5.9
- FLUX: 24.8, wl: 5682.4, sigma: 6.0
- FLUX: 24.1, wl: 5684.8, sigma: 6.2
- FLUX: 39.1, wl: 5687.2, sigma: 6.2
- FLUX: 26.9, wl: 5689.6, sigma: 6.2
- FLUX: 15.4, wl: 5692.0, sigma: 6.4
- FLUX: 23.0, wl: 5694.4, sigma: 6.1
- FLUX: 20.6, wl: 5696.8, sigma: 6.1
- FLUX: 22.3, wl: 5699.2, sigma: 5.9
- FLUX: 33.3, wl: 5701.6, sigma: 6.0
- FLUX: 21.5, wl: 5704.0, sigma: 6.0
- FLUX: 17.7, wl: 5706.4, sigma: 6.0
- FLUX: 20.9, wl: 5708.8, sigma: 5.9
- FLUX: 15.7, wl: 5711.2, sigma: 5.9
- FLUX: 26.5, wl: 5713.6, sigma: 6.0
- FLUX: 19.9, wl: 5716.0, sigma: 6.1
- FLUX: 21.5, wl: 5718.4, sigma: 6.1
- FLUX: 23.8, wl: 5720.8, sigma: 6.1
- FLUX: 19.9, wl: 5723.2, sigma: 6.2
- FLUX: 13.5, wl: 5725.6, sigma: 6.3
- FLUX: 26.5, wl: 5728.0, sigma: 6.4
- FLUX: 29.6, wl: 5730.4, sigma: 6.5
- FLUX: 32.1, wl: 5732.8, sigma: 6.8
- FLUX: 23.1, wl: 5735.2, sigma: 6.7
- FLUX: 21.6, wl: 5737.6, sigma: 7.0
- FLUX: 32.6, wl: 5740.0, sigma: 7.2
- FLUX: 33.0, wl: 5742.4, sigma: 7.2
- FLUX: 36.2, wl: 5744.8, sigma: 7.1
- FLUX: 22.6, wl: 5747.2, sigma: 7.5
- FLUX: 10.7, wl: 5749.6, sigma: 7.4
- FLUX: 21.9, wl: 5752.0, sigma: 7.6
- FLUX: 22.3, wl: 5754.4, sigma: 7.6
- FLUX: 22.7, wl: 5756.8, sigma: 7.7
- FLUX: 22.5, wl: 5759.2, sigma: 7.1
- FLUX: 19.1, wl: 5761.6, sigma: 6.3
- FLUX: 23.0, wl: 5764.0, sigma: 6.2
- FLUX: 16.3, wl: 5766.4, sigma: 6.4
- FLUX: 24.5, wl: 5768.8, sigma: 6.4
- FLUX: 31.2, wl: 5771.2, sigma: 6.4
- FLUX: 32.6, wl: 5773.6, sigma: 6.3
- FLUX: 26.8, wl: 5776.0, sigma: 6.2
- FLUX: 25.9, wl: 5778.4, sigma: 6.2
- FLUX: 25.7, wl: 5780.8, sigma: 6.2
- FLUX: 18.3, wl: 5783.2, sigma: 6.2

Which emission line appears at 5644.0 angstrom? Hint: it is [O III] 5007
